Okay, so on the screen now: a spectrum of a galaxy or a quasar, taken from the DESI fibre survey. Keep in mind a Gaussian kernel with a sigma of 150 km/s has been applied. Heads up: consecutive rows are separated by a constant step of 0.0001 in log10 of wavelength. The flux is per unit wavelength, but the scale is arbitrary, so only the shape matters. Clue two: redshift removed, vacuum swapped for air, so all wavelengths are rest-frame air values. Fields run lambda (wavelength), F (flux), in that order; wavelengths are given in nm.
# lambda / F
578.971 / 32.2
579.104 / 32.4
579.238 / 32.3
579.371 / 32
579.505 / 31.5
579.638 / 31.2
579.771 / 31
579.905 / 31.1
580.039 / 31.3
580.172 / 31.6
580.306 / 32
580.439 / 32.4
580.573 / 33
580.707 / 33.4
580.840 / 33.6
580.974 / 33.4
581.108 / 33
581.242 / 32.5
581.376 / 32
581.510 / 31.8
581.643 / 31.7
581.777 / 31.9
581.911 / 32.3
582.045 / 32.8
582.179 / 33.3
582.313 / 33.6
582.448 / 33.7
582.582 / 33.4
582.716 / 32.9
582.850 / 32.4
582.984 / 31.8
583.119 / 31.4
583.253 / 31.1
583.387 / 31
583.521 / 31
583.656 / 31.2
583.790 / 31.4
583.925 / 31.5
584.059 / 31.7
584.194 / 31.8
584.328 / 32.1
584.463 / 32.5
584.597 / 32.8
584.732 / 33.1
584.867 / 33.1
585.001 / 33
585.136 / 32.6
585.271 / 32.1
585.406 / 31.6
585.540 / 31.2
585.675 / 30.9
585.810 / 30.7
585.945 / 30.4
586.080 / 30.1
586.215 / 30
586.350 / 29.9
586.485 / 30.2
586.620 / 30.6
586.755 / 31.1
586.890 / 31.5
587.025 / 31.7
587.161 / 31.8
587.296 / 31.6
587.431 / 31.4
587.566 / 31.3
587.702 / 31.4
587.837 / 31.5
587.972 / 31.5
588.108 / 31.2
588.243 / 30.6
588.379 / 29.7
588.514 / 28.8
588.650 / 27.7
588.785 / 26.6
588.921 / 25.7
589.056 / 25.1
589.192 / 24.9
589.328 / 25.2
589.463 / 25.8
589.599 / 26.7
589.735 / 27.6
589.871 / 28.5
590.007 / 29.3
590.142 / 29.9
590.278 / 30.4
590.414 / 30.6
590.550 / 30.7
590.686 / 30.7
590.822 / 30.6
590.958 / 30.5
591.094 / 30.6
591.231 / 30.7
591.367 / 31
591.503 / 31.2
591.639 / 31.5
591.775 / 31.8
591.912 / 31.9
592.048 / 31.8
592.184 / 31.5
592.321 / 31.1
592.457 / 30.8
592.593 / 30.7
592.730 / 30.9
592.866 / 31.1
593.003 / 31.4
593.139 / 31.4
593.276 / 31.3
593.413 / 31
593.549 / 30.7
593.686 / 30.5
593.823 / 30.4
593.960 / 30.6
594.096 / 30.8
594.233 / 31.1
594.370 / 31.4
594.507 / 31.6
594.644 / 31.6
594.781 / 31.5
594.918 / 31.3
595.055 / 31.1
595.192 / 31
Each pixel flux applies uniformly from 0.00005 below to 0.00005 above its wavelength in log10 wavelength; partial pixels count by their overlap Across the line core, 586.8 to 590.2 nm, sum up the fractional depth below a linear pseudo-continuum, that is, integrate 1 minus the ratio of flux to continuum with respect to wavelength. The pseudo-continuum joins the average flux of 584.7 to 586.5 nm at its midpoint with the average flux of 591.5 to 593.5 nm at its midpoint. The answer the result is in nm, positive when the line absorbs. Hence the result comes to 0.24 nm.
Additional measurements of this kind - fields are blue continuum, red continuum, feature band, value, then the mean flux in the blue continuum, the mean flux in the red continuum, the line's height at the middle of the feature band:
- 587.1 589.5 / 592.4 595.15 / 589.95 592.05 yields -0.05 nm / 29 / 31.1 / 30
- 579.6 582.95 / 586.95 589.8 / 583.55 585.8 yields -0.09 nm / 32.5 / 28.9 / 30.8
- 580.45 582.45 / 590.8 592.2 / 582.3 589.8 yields 0.33 nm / 32.7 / 31.2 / 32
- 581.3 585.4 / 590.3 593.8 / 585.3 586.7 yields 0.05 nm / 32.2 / 31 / 31.9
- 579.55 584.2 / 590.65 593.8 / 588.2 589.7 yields 0.21 nm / 32.2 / 31.1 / 31.4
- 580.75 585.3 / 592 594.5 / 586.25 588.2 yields 0.04 nm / 32.3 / 31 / 31.8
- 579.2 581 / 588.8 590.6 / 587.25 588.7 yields -0.11 nm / 32.1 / 27.7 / 28.5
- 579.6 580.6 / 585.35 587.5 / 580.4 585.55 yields -0.17 nm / 31.7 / 30.9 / 31.3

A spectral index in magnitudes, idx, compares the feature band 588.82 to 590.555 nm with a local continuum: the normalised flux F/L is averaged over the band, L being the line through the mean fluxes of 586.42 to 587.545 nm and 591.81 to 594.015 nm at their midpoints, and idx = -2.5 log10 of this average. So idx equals 0.13 mag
